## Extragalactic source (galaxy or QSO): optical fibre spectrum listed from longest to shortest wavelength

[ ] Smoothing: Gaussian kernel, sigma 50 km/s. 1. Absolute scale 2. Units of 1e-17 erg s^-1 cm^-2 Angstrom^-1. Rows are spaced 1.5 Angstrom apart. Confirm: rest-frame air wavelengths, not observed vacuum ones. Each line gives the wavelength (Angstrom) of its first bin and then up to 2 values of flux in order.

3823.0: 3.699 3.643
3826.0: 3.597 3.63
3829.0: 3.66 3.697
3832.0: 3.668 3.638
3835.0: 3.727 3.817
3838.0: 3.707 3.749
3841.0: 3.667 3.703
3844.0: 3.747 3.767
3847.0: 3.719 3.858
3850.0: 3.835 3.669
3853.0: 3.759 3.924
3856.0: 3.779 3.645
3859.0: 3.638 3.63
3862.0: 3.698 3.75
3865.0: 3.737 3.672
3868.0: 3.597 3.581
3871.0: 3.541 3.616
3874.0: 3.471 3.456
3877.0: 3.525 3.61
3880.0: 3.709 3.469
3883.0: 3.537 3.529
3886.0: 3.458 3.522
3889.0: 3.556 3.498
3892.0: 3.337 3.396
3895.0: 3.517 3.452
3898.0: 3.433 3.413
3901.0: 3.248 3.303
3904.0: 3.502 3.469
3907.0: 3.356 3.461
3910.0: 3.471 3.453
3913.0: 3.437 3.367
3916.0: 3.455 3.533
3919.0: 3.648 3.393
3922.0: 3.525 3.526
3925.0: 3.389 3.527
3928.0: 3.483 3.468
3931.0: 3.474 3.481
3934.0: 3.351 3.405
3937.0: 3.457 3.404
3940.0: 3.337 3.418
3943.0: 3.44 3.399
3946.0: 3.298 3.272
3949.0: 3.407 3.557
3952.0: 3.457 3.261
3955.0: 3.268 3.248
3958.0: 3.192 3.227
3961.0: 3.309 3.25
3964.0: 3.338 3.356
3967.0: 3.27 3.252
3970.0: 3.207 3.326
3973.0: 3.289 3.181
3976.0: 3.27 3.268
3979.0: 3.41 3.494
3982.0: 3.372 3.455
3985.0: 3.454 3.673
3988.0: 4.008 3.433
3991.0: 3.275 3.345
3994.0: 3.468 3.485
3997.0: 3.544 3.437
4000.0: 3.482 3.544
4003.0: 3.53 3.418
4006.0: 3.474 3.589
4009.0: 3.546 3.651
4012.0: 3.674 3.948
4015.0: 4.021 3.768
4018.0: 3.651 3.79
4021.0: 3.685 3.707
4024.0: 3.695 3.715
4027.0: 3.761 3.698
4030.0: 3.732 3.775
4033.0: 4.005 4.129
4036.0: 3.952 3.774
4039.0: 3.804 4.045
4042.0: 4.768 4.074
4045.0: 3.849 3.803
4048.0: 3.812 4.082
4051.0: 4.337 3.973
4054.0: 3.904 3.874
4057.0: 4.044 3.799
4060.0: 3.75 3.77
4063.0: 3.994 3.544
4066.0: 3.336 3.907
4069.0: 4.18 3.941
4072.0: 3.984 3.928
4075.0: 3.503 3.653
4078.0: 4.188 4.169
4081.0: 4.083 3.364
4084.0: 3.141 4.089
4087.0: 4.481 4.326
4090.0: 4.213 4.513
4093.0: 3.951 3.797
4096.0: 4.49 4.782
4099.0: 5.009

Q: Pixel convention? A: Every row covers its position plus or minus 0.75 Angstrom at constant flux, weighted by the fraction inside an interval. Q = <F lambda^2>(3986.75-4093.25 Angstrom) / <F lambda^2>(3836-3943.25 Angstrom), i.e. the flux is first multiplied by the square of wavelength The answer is 1.16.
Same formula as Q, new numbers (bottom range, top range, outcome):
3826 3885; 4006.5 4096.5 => 1.17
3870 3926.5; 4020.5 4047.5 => 1.20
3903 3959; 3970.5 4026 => 1.07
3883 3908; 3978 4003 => 1.07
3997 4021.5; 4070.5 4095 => 1.13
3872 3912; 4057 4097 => 1.24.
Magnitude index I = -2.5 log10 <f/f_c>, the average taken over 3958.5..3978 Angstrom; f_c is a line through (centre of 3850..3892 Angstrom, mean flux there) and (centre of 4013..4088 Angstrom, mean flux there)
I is 0.15 mag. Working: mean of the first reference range 3.61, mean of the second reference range 3.88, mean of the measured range 3.27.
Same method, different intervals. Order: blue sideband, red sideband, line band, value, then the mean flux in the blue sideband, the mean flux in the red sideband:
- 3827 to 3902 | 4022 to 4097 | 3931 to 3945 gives 0.10 mag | 3.62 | 3.93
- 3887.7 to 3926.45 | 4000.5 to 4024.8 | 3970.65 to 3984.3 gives 0.08 mag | 3.45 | 3.67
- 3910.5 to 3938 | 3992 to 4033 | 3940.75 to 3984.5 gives 0.07 mag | 3.46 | 3.64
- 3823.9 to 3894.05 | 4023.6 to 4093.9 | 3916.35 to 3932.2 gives 0.07 mag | 3.64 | 3.92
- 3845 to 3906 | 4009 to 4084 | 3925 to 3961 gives 0.09 mag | 3.58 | 3.86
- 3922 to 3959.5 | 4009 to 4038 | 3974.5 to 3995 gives 0.05 mag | 3.4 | 3.79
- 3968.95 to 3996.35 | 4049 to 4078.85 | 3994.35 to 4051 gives -0.04 mag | 3.41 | 3.88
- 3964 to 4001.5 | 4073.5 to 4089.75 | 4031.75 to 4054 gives -0.09 mag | 3.41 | 3.91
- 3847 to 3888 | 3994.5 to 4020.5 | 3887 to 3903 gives 0.06 mag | 3.64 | 3.62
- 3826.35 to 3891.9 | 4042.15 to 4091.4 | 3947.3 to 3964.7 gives 0.14 mag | 3.65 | 3.93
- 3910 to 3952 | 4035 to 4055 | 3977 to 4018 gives 0.07 mag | 3.44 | 4.01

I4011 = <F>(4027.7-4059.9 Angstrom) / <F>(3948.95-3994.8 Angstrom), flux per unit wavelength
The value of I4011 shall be 1.18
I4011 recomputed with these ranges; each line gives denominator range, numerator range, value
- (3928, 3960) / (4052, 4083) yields 1.14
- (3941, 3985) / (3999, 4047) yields 1.14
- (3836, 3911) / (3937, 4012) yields 0.95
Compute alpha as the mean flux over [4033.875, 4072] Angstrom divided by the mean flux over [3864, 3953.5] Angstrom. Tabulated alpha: 1.13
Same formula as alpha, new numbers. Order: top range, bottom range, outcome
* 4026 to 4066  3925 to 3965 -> 1.16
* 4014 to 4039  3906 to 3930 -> 1.10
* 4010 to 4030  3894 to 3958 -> 1.10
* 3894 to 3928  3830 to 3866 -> 0.92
